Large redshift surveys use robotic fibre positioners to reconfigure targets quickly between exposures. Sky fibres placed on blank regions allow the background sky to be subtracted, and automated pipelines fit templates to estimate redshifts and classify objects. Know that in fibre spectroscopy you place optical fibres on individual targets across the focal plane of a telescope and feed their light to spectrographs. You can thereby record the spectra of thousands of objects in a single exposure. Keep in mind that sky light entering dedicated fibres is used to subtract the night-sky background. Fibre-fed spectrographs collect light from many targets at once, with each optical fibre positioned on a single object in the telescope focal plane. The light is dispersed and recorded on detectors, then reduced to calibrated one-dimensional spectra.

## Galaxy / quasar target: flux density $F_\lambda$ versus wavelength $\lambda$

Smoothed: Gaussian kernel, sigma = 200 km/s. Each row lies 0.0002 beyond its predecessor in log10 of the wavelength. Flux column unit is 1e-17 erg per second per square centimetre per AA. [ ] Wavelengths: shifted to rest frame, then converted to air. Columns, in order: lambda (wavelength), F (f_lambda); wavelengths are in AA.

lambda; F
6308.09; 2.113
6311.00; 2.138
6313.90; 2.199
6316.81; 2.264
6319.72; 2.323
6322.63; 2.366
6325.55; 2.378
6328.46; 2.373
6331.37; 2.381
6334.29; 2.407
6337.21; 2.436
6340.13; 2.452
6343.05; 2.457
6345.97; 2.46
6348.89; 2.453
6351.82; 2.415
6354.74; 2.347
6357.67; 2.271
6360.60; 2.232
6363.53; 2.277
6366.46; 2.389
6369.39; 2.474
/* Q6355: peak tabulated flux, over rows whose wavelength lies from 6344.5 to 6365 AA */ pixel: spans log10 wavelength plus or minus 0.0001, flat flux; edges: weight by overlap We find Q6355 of 2.46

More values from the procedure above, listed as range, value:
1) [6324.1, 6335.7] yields 2.407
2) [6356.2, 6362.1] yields 2.271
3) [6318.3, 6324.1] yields 2.366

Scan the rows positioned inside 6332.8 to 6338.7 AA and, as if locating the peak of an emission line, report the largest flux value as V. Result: 2.436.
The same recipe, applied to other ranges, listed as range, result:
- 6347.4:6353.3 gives 2.453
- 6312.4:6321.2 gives 2.323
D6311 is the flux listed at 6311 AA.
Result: 2.138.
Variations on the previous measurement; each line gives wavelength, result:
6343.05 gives 2.457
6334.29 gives 2.407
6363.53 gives 2.277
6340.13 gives 2.452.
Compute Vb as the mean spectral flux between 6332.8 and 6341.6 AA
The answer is 2.43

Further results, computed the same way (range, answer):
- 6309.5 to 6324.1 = 2.26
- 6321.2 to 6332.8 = 2.37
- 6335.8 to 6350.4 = 2.45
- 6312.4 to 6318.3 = 2.23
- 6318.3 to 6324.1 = 2.34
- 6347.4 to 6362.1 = 2.34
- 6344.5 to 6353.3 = 2.44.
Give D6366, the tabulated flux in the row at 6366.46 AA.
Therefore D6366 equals 2.389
